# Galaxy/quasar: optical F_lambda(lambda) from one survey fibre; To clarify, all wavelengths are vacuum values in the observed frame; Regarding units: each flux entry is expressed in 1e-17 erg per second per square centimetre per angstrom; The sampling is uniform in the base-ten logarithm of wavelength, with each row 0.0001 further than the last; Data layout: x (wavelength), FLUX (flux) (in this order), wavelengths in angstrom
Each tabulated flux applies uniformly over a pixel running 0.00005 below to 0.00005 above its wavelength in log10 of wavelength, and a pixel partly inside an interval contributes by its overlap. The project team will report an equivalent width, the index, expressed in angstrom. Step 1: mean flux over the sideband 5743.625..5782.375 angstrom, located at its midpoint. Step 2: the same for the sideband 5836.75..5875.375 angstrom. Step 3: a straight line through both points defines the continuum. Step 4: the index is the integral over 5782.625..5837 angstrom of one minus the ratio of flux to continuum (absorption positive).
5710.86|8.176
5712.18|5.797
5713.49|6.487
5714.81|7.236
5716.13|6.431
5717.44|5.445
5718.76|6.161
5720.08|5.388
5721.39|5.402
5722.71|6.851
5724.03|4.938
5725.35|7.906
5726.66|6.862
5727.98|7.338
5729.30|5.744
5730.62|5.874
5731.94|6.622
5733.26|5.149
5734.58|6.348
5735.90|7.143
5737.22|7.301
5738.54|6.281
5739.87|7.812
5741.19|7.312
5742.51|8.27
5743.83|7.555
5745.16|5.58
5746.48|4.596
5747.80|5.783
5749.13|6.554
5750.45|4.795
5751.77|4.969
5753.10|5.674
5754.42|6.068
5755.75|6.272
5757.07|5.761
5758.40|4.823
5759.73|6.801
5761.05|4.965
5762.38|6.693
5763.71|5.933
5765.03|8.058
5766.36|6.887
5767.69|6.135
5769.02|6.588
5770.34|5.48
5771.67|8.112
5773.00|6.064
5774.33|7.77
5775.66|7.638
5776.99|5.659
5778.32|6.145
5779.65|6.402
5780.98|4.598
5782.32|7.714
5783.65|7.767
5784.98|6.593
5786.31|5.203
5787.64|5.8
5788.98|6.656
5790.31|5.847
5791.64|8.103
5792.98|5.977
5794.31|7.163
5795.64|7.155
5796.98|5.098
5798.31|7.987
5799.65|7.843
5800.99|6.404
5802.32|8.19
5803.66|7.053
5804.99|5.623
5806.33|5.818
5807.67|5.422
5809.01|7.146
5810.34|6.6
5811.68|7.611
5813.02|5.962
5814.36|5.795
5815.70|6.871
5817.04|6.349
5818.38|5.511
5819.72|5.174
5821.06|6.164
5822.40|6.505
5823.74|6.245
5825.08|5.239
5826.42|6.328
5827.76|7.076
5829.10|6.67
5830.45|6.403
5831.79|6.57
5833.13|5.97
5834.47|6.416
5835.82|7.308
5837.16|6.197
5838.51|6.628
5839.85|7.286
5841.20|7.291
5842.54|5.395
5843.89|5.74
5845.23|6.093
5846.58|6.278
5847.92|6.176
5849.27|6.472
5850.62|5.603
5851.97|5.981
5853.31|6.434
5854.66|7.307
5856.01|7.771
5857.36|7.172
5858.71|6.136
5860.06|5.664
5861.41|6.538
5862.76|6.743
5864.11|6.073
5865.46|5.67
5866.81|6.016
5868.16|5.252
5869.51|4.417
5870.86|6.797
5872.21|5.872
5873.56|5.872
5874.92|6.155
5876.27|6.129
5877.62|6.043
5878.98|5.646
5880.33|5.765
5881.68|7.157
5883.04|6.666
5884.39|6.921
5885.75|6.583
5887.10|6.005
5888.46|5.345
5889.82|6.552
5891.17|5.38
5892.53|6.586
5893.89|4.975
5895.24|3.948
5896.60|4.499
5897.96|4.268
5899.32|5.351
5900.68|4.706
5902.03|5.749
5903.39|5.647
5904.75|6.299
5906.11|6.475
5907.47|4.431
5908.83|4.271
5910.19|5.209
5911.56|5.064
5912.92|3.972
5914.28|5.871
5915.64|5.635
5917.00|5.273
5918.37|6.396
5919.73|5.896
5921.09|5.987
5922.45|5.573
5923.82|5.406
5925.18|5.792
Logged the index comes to -2.6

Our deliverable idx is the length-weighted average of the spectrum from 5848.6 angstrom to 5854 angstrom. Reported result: 6.13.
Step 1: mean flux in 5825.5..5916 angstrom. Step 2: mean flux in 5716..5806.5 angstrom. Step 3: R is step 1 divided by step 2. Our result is 0.9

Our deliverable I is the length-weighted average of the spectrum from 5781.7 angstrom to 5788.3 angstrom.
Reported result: 6.62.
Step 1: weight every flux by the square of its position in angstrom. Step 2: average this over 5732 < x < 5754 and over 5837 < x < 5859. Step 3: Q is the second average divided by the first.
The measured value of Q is 1.1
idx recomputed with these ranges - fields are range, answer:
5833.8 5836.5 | 6.86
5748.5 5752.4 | 5.45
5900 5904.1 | 5.38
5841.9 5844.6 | 5.58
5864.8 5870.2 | 5.35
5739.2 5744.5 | 7.72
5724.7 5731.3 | 6.75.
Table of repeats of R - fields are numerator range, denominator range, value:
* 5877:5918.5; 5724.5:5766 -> 0.88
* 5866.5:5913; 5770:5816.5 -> 0.85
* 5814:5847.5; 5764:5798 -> 0.96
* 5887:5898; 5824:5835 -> 0.84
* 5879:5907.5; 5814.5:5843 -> 0.90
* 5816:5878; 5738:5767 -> 1.00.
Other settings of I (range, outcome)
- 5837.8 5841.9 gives 7.05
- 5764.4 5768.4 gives 7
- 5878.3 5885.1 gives 6.43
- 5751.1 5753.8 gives 5.34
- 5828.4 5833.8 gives 6.41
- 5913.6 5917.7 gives 5.59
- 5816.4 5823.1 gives 5.94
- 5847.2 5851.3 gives 6.08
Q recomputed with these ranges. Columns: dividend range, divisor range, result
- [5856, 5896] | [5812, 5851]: 0.97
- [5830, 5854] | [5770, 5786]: 0.98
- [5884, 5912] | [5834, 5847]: 0.86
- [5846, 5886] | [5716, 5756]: 1.04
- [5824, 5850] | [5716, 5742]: 1.03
